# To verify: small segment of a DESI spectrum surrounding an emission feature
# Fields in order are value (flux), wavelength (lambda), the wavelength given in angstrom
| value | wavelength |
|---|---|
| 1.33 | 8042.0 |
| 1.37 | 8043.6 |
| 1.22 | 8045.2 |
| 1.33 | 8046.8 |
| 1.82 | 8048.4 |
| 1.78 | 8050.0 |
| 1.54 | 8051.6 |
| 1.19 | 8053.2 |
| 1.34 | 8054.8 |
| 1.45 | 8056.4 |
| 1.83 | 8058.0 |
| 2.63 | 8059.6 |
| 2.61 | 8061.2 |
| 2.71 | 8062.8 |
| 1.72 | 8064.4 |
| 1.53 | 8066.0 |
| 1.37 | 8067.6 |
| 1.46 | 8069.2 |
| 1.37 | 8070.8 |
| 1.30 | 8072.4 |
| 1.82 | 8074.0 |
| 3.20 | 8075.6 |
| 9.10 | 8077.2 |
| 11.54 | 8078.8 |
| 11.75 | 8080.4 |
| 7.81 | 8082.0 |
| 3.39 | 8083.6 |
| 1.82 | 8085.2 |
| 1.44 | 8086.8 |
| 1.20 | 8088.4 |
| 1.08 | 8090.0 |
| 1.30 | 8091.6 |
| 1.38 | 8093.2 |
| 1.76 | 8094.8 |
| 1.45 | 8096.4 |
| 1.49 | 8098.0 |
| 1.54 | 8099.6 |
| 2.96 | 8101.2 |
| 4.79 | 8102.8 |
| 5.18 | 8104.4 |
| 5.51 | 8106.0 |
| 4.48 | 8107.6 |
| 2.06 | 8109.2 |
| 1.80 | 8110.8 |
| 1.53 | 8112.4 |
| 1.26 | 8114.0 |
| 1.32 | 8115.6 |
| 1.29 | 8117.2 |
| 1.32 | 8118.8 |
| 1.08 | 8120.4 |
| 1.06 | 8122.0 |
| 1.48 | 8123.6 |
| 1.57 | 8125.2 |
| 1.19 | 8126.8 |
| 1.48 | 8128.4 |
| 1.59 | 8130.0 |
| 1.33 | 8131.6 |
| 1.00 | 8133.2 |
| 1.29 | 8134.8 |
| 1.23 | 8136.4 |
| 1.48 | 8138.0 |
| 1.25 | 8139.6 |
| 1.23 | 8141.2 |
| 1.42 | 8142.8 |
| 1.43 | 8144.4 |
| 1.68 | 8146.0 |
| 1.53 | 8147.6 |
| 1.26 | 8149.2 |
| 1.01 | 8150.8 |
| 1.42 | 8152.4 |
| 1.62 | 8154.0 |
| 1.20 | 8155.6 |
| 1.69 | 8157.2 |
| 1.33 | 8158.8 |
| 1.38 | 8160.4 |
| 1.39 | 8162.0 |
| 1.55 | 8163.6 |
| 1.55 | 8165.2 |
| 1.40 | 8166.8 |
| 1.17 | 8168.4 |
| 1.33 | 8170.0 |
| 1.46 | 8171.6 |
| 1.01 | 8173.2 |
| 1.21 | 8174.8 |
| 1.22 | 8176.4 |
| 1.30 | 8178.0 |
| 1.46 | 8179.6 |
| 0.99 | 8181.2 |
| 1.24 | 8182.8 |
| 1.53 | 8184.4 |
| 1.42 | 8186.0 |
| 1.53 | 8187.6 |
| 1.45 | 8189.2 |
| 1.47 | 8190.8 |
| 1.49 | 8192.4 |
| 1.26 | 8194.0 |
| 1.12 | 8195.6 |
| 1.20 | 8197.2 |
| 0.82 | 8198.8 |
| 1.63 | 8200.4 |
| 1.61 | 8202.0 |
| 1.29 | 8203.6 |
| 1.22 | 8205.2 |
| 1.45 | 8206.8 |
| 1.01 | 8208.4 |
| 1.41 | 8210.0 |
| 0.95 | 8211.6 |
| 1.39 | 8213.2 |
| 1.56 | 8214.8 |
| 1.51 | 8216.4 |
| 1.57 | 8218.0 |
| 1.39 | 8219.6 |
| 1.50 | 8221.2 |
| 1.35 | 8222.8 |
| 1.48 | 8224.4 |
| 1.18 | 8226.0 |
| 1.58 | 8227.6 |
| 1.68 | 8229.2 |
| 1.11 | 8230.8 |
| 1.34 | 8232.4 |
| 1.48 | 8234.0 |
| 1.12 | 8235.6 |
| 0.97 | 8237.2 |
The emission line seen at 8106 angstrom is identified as [N II]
